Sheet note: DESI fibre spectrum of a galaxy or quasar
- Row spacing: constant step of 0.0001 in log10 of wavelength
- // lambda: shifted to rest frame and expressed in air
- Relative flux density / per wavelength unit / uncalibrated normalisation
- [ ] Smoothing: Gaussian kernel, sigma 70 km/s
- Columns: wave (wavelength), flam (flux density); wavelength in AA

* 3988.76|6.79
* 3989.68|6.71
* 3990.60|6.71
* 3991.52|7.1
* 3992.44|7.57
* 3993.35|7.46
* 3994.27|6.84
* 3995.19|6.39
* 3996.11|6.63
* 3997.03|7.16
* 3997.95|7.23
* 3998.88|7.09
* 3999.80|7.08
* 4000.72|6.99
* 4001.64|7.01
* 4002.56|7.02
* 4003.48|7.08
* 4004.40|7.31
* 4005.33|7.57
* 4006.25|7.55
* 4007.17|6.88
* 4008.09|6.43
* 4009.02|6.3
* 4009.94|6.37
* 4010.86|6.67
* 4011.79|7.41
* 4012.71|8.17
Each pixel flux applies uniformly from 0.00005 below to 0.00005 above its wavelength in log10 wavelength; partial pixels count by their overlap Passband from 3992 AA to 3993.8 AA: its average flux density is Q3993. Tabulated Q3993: 7.55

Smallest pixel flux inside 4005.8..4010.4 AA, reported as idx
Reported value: 6.3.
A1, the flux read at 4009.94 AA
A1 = 6.37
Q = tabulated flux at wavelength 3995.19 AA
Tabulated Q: 6.39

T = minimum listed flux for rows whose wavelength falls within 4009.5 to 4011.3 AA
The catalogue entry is 6.37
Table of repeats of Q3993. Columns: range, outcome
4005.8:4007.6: 7.23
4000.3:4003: 7.01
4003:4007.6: 7.28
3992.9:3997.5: 6.9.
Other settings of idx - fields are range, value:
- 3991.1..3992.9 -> 7.1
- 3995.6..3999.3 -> 6.63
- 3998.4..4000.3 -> 7.08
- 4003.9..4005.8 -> 7.31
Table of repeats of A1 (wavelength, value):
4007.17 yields 6.88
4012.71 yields 8.17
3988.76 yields 6.79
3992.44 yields 7.57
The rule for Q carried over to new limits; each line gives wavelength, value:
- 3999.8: 7.08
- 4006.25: 7.55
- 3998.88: 7.09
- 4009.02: 6.3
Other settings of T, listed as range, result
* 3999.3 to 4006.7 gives 6.99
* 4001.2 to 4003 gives 7.01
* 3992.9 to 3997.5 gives 6.39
